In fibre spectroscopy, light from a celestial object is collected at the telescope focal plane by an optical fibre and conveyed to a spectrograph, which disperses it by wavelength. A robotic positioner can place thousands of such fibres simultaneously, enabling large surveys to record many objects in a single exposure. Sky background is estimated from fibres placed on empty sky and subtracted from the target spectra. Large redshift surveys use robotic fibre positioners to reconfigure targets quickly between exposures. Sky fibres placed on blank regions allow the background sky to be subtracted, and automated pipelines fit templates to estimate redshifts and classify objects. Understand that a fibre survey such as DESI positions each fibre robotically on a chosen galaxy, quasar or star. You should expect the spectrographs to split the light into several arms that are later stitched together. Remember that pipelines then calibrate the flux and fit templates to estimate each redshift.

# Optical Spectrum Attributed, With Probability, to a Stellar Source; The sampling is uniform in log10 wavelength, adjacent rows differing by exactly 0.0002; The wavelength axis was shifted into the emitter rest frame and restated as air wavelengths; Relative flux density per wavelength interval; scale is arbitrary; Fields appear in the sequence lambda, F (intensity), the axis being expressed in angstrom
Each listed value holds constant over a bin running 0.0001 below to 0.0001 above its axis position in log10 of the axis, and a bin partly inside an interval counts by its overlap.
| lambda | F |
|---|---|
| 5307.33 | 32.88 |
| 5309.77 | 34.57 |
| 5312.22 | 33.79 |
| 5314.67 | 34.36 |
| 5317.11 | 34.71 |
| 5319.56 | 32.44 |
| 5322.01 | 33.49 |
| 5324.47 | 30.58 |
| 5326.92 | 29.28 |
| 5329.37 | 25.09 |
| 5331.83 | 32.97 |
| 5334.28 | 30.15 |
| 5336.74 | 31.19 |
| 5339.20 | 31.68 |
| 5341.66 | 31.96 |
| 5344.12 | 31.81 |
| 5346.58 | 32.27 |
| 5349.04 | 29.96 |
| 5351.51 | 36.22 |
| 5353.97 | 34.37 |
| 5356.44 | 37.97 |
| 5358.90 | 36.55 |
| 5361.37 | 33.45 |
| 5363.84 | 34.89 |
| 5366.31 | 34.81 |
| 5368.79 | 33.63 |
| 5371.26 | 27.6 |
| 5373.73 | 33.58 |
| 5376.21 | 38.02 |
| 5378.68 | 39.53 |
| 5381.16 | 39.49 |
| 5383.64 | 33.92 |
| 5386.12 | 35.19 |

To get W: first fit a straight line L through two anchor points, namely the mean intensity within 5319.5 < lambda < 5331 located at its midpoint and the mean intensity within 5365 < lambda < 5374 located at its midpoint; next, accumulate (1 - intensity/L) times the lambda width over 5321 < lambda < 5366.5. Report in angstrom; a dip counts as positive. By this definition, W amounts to -2.2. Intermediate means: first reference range 30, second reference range 32.3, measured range 32.5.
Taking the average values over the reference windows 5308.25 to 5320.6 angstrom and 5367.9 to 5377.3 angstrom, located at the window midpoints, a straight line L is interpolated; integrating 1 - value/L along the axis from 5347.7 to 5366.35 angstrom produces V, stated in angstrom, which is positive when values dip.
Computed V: -0.8 angstrom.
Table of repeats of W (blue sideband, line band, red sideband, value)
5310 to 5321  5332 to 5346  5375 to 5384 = 1.5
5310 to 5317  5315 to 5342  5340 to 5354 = 1.8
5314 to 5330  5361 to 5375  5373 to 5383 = 1.4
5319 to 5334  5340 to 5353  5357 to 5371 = 0.0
